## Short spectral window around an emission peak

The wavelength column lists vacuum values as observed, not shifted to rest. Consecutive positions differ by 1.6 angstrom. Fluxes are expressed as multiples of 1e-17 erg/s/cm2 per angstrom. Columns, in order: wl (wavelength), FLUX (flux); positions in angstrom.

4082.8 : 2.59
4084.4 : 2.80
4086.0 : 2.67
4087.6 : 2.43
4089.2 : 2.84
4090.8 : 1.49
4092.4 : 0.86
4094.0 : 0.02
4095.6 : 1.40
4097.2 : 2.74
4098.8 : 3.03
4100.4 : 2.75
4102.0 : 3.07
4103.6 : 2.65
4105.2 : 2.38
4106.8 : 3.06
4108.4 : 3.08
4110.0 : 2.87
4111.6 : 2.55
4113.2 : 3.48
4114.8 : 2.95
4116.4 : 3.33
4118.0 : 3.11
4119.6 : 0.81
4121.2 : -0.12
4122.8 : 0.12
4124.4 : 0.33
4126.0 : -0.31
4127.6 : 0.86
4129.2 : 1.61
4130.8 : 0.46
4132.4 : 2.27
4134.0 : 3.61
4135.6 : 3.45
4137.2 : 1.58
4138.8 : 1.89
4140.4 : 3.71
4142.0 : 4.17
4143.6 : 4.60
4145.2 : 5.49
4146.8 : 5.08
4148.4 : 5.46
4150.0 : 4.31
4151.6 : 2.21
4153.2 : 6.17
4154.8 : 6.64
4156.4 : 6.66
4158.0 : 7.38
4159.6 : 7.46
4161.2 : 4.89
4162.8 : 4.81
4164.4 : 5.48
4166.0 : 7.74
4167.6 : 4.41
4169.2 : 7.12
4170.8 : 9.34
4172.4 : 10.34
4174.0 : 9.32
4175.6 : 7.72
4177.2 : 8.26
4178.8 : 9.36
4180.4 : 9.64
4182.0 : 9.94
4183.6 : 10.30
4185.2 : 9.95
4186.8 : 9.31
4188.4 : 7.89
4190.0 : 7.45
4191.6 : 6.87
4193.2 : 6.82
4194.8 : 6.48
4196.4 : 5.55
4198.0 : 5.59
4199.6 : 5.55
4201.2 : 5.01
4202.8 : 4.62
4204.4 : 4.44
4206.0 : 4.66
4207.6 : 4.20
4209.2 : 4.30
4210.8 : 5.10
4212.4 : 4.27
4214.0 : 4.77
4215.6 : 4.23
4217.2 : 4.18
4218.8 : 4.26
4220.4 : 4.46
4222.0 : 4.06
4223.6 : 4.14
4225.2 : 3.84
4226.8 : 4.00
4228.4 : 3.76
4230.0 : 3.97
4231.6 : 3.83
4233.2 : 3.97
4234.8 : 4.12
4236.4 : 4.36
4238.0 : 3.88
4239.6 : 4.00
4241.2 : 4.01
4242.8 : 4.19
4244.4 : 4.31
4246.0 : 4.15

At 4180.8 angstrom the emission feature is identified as Lyman alpha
